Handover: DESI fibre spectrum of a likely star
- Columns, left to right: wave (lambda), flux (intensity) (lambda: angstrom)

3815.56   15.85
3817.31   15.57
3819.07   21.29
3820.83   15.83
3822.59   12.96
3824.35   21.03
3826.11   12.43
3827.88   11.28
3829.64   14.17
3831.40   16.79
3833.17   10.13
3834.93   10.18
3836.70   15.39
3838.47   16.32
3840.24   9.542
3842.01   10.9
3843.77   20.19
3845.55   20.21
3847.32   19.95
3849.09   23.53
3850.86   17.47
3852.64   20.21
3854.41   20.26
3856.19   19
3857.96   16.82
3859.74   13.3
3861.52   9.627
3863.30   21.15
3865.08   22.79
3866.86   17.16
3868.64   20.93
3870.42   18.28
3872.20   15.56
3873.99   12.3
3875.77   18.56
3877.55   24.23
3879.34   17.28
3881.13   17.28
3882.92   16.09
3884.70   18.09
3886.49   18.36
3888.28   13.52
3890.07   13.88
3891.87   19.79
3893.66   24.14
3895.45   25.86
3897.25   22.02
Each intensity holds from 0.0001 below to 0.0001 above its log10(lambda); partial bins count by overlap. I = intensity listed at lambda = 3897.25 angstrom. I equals 22.02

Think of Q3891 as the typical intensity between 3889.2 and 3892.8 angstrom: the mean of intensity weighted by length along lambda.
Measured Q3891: 16.9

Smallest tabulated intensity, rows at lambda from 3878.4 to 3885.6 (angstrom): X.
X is 16.09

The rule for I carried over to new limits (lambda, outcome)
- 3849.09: 23.53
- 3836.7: 15.39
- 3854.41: 20.26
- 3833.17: 10.13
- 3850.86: 17.47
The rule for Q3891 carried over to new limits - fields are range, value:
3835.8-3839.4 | 15.7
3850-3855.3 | 19.3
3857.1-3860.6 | 15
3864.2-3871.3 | 19.8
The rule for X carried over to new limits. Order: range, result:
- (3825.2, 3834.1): 10.13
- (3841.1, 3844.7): 10.9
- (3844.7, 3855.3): 17.47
